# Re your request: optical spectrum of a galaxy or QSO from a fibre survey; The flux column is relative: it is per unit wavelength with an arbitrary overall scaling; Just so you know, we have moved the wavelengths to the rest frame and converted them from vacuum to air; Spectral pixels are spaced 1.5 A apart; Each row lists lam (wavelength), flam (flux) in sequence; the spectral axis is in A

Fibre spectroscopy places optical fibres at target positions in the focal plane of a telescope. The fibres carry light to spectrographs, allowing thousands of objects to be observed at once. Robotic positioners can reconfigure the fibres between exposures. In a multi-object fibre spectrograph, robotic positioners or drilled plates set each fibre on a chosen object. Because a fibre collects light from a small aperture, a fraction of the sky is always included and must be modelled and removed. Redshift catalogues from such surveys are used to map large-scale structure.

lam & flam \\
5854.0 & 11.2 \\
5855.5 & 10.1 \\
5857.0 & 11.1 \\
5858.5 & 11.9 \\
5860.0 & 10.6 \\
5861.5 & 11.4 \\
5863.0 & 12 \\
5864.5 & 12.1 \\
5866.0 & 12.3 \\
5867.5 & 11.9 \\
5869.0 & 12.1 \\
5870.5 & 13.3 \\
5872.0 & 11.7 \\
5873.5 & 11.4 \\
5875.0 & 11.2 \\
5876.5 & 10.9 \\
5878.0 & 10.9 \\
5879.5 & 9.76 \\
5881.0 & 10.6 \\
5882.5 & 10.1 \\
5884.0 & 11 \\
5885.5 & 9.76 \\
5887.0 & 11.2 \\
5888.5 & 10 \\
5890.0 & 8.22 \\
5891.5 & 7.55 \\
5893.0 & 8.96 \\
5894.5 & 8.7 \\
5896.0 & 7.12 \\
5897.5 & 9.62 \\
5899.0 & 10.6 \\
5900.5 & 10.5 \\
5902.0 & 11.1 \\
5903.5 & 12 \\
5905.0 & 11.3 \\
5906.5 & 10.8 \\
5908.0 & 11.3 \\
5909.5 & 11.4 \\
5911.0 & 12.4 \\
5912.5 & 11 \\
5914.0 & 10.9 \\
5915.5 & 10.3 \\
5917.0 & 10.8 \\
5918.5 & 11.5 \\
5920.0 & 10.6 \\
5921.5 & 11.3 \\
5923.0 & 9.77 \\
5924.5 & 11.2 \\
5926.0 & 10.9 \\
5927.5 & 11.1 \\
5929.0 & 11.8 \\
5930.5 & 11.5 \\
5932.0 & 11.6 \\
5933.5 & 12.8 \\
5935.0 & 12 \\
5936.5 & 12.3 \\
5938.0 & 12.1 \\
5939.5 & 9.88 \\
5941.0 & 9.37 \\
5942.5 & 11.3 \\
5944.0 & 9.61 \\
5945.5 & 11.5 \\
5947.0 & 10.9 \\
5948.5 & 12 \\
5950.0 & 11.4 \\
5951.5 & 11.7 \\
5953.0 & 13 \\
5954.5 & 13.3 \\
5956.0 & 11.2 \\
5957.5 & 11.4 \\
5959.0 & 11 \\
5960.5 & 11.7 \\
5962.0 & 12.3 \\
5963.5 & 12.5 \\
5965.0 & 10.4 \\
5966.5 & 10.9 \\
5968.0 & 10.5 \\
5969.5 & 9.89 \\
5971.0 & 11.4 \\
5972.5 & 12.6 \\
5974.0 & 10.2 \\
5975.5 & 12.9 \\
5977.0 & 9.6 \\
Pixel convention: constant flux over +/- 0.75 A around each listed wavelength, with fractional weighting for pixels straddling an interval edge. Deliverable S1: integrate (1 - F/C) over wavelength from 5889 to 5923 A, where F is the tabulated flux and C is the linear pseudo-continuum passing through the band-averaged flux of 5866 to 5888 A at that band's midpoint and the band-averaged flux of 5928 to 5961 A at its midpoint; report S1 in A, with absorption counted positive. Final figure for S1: 2.9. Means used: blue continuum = 11.2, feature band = 10.3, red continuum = 11.5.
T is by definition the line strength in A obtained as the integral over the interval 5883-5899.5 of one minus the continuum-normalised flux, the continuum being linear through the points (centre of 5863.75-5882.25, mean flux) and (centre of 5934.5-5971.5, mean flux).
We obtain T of 3.0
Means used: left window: 11.5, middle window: 9.33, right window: 11.3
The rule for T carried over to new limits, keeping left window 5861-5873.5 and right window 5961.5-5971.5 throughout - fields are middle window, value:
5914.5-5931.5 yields 0.79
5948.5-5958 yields -0.67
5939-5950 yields 0.57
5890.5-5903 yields 2.63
